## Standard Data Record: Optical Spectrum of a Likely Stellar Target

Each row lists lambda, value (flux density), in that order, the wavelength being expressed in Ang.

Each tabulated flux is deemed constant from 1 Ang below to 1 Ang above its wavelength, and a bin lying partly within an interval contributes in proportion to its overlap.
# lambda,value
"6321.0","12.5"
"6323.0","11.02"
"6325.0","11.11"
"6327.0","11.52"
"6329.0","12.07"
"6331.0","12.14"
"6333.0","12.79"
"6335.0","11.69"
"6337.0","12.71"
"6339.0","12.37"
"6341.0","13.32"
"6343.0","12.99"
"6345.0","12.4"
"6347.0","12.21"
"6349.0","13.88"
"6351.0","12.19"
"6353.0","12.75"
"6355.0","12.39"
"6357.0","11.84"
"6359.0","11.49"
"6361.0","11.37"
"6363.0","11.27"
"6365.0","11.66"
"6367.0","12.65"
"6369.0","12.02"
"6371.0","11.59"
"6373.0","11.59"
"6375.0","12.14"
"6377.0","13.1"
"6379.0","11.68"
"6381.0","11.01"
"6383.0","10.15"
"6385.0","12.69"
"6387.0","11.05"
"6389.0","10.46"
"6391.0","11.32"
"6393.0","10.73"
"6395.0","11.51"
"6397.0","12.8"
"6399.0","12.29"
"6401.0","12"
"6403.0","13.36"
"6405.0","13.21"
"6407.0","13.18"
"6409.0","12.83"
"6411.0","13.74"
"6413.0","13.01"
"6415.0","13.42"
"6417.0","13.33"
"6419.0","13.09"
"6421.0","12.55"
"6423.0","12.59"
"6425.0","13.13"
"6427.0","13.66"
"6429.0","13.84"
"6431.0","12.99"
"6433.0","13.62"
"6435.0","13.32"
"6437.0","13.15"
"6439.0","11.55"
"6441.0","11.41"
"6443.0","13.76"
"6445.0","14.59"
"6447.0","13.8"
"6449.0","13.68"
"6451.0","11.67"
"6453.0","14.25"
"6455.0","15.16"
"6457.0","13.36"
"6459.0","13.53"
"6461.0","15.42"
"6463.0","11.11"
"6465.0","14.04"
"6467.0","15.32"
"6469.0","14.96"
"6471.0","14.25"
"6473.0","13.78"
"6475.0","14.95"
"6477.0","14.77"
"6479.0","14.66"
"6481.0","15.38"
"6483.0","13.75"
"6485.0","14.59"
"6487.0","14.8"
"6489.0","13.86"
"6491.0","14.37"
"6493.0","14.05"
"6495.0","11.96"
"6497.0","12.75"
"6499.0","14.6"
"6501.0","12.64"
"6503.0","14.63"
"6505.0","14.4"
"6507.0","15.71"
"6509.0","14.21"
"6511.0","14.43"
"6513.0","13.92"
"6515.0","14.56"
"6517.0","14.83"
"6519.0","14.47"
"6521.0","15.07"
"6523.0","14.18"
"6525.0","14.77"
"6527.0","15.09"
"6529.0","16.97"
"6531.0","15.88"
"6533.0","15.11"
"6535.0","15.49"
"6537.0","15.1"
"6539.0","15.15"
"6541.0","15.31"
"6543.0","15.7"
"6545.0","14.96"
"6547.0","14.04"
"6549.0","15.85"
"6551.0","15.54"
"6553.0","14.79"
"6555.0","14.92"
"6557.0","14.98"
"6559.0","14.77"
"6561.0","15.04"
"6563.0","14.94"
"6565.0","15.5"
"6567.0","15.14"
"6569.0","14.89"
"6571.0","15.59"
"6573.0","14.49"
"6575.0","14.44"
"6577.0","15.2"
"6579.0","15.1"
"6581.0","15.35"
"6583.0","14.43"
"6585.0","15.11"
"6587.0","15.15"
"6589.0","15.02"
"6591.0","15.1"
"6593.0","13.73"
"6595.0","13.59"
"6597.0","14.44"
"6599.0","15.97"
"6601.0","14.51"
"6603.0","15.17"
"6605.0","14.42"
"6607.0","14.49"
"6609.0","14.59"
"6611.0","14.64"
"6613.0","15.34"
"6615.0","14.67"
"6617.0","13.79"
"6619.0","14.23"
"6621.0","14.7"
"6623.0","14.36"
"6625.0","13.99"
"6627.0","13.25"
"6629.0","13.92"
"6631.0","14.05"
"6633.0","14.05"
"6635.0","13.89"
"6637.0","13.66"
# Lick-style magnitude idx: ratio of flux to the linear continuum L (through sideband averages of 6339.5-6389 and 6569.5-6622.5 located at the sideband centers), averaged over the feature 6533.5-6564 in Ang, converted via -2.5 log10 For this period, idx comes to -0.07 mag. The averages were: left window 12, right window 14.7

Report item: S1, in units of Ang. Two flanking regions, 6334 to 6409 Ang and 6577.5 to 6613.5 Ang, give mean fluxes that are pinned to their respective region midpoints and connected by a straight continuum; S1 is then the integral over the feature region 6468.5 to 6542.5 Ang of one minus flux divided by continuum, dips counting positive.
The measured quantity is -4.7 Ang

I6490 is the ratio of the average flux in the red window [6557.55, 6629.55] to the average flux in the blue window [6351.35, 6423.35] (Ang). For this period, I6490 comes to 1.2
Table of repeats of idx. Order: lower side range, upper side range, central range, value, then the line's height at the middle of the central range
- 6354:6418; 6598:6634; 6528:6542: -0.146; 13.6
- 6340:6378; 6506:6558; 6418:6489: 0.004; 13.8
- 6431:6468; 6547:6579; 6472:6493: -0.041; 13.9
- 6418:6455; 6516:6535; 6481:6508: 0.032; 14.5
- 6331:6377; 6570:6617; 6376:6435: 0.026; 12.8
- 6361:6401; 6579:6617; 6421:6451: -0.059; 12.4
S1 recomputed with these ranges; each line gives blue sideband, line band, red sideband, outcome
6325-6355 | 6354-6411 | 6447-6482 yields 4.75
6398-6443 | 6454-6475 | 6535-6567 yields -0.66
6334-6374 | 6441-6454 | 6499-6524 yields 0.07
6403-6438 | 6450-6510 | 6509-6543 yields 0.56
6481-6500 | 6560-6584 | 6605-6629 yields -1.36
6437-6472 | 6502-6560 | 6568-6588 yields -2.14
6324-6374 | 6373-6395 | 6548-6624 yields 1.94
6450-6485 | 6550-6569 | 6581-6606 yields -0.62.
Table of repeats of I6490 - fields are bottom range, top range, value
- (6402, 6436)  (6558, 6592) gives 1.14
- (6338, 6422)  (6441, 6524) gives 1.15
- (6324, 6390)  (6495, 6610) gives 1.23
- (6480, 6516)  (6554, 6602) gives 1.05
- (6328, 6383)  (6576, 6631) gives 1.20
